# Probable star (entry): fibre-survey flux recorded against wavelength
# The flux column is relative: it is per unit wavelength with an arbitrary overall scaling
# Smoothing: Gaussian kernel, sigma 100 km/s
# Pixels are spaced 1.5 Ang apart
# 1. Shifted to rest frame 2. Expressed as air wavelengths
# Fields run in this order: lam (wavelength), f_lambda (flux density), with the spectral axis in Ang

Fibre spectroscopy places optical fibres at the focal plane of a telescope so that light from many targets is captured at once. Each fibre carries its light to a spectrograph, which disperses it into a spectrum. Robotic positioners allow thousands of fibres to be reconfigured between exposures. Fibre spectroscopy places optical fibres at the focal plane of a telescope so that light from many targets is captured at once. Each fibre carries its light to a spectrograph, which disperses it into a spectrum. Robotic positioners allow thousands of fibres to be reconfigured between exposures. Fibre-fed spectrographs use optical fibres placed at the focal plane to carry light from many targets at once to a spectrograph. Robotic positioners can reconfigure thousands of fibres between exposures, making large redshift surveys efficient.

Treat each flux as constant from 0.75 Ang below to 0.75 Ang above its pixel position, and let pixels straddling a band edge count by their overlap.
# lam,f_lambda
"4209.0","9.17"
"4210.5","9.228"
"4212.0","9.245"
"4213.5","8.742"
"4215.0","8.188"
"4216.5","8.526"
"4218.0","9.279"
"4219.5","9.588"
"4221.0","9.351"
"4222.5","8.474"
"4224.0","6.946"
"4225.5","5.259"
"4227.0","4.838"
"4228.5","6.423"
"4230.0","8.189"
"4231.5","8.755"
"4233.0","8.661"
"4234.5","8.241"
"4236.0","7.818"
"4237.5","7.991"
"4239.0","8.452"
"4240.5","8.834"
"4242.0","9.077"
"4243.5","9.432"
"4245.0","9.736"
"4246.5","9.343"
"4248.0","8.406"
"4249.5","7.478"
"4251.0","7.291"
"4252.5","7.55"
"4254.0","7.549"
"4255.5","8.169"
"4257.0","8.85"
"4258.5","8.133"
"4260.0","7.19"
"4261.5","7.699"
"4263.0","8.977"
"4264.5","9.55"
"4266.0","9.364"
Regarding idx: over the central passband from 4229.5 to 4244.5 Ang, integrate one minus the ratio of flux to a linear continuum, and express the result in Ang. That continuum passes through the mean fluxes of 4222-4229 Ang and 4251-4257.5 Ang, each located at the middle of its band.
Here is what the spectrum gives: -3.5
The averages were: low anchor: 6.31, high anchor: 7.91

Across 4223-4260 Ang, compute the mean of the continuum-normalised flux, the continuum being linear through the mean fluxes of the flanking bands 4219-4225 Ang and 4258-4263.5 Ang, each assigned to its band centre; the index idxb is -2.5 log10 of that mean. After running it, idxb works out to 0.03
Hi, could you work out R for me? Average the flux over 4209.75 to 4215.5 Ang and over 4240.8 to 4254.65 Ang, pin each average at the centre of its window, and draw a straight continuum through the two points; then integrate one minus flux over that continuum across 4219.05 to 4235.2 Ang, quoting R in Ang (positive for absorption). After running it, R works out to 1.9 Ang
